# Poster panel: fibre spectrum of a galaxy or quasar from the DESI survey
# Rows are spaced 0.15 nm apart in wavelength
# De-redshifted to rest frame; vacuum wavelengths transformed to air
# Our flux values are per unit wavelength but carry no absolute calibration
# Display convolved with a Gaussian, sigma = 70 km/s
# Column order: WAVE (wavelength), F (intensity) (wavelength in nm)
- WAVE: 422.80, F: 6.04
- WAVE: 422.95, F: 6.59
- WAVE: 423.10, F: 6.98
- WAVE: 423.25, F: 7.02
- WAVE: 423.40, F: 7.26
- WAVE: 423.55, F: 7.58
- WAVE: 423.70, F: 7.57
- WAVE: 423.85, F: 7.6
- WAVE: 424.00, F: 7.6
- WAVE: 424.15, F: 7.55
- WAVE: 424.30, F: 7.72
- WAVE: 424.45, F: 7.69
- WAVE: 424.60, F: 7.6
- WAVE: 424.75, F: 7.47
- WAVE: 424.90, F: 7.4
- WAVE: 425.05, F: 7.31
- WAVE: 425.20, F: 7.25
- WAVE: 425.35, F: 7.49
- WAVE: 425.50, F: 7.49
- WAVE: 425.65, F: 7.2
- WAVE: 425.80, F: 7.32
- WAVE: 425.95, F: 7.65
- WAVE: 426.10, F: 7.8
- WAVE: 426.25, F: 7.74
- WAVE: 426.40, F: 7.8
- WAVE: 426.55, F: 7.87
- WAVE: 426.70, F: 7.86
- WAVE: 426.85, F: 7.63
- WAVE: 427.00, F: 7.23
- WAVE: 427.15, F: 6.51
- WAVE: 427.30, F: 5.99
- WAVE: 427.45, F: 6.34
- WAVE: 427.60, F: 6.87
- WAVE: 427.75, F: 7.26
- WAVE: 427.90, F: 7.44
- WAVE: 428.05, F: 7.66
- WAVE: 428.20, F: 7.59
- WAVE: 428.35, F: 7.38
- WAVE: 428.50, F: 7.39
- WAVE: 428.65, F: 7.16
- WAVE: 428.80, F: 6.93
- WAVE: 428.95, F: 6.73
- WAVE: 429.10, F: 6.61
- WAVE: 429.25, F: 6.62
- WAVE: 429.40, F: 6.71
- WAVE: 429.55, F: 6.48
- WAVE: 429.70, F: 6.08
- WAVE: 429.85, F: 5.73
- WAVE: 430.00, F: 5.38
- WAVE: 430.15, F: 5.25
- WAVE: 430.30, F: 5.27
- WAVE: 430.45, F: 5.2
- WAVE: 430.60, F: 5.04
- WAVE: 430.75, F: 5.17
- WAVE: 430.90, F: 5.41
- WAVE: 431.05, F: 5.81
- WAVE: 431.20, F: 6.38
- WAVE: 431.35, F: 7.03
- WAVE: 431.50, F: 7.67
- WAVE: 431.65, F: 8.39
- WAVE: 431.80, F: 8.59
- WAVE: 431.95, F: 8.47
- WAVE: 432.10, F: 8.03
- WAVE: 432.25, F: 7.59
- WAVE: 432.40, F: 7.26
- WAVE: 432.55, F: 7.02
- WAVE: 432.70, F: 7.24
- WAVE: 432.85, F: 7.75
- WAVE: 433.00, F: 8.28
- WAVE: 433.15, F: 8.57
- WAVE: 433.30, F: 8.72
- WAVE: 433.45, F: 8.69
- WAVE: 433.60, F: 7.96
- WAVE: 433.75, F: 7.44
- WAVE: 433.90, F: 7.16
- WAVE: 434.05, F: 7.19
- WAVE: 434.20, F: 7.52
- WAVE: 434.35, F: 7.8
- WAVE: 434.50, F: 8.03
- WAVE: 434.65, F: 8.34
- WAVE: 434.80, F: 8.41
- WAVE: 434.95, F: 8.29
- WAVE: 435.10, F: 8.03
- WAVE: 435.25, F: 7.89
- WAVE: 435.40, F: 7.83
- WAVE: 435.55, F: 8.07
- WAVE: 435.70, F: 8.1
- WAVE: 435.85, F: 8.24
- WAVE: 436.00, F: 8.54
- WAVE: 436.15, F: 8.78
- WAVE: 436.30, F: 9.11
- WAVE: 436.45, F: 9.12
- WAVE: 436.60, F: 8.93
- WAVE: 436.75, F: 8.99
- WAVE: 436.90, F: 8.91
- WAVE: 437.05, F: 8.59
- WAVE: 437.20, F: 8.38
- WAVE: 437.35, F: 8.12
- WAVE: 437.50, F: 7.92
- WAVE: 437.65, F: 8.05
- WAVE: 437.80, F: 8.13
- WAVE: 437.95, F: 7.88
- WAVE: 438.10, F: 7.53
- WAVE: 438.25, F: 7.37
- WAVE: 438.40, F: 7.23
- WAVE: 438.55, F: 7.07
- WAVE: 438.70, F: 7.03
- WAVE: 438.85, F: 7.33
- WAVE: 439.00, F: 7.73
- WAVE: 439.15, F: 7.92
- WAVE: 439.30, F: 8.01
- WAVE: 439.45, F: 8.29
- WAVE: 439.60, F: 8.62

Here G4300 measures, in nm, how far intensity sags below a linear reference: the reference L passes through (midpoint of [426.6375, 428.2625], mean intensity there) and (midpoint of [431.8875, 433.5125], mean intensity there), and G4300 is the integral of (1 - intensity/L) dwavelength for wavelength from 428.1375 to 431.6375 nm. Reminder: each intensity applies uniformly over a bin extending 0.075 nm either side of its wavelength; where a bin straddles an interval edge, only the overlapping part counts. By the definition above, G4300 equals 0.54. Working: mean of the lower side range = 7.12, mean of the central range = 6.34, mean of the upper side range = 7.96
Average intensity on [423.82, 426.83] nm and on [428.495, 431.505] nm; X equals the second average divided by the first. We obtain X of 0.8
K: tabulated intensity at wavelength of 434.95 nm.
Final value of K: 8.29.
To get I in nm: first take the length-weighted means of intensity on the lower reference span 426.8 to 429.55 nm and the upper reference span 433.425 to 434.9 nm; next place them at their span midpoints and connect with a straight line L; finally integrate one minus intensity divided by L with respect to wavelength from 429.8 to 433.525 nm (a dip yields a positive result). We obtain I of 0.27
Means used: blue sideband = 6.98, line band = 6.97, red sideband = 7.83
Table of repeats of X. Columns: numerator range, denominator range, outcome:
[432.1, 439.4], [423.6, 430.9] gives 1.15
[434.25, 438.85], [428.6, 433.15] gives 1.21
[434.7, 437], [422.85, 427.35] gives 1.15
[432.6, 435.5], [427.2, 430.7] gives 1.23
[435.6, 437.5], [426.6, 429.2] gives 1.21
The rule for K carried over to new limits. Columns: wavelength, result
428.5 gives 7.39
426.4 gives 7.8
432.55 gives 7.02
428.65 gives 7.16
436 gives 8.54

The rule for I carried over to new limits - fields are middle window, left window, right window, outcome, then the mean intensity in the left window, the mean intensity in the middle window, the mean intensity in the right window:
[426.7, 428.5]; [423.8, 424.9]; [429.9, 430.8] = -0.24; 7.59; 7.13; 5.23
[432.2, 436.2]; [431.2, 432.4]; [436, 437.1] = 0.20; 7.82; 7.95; 8.9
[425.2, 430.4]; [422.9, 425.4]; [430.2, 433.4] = 0.22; 7.4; 6.95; 7.09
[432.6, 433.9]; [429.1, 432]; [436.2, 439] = -0.19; 6.34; 8.01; 8.09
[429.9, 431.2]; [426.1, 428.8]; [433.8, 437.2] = 0.39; 7.28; 5.39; 8.26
